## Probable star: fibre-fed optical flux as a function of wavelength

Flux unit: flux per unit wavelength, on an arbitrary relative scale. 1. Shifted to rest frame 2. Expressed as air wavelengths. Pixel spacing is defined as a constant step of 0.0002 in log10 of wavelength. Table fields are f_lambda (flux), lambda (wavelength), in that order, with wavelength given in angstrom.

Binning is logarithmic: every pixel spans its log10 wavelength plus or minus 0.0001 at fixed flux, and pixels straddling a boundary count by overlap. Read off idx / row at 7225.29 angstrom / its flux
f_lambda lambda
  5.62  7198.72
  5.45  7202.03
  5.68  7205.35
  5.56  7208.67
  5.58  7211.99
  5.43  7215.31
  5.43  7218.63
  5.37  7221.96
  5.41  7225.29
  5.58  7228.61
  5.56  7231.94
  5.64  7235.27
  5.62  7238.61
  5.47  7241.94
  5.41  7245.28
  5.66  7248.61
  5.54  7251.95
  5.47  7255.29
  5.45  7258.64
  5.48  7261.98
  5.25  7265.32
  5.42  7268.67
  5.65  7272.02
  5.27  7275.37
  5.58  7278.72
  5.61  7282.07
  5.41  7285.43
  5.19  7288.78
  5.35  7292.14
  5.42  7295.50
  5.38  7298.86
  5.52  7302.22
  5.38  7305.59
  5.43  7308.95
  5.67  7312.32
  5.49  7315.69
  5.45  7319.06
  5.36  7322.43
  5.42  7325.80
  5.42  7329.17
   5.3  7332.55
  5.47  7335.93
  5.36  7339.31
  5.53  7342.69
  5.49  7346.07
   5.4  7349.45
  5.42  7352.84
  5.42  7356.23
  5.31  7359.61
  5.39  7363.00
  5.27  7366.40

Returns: 5.41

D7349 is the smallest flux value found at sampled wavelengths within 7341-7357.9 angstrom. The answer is 5.4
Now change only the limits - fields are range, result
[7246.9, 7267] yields 5.25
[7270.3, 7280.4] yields 5.27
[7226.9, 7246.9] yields 5.41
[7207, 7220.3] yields 5.43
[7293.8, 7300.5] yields 5.38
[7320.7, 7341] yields 5.3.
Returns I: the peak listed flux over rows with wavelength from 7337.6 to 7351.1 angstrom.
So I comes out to 5.53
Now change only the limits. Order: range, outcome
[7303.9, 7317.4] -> 5.67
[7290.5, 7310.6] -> 5.52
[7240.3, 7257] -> 5.66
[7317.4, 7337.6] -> 5.47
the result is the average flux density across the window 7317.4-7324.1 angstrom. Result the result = 5.41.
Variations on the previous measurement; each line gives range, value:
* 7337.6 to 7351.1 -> 5.45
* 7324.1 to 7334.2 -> 5.38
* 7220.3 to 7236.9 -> 5.51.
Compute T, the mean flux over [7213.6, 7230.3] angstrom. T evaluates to 5.45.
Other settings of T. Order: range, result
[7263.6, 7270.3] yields 5.34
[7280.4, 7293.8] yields 5.39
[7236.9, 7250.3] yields 5.54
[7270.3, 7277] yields 5.46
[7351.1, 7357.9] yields 5.41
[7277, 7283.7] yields 5.6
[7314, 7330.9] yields 5.43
